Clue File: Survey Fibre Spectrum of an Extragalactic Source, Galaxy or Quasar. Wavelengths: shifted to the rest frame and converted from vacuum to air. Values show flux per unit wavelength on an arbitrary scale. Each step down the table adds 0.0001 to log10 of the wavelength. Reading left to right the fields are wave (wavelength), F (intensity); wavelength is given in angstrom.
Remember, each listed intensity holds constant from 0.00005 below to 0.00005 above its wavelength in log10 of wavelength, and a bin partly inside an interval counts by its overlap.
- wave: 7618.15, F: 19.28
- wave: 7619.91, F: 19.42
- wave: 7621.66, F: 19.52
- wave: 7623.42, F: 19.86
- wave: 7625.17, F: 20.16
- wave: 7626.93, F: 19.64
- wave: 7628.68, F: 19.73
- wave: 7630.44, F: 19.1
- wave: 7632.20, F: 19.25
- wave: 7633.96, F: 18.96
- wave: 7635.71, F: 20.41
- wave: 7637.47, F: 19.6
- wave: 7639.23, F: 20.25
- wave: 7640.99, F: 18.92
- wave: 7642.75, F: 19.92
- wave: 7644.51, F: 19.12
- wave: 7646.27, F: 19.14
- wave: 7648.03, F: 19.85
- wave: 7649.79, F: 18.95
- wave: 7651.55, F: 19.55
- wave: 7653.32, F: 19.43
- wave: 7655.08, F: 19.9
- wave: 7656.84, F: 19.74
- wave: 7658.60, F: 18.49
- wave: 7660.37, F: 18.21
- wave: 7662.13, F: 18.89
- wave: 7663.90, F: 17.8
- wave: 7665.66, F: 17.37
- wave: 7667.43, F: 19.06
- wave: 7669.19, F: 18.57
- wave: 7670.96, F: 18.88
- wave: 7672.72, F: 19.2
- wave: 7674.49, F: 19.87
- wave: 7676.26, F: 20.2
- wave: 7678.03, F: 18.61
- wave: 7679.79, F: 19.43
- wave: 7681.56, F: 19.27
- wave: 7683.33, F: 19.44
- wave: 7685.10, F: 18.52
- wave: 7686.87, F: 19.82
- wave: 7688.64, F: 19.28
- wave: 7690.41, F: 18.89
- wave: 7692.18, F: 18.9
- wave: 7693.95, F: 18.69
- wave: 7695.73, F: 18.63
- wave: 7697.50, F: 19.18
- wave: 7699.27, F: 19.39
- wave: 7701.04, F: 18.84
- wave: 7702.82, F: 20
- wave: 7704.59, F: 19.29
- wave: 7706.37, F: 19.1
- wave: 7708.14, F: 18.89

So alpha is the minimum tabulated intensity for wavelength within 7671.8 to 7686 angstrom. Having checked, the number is 18.52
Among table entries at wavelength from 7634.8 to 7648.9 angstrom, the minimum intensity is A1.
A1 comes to 18.92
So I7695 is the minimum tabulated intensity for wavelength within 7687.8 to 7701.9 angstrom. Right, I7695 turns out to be 18.63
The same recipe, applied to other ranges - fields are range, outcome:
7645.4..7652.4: 18.95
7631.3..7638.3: 18.96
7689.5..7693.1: 18.89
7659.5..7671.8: 17.37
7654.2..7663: 18.21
